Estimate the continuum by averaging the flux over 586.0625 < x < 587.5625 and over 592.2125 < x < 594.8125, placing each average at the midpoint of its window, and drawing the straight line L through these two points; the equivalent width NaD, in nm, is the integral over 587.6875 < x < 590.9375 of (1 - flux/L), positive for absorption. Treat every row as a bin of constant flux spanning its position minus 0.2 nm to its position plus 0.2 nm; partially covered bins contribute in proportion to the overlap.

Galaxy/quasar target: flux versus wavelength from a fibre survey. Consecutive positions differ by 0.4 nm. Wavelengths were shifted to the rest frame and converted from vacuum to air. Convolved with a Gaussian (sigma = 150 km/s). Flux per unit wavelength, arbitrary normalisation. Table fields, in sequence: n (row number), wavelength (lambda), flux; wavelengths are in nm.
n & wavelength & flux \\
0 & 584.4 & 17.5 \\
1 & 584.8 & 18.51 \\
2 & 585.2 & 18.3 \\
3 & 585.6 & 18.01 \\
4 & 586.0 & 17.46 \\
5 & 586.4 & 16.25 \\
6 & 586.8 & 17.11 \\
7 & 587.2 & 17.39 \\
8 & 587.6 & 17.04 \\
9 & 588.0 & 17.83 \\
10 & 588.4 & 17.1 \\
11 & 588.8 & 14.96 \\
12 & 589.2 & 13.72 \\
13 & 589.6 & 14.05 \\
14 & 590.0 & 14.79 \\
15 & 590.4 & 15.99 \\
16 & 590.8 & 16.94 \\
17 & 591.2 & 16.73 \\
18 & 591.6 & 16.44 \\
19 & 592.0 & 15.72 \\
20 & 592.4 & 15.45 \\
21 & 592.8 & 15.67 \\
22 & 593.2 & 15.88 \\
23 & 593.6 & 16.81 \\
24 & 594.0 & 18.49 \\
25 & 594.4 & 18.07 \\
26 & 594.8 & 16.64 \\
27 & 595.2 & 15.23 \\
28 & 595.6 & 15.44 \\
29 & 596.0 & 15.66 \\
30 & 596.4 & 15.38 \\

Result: 0.229 nm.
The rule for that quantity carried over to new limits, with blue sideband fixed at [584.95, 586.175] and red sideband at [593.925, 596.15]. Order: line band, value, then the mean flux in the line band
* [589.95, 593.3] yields 0.20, 16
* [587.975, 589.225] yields 0.11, 15.9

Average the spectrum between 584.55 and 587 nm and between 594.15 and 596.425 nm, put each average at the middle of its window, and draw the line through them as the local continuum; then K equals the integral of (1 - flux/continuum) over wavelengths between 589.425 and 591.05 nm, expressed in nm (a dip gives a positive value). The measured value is 0.14 nm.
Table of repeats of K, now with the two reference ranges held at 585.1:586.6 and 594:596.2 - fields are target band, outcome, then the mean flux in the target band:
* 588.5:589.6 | 0.165 nm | 14.5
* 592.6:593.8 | 0.037 nm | 16.1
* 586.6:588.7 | 0.008 nm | 17.2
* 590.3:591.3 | 0.018 nm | 16.6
